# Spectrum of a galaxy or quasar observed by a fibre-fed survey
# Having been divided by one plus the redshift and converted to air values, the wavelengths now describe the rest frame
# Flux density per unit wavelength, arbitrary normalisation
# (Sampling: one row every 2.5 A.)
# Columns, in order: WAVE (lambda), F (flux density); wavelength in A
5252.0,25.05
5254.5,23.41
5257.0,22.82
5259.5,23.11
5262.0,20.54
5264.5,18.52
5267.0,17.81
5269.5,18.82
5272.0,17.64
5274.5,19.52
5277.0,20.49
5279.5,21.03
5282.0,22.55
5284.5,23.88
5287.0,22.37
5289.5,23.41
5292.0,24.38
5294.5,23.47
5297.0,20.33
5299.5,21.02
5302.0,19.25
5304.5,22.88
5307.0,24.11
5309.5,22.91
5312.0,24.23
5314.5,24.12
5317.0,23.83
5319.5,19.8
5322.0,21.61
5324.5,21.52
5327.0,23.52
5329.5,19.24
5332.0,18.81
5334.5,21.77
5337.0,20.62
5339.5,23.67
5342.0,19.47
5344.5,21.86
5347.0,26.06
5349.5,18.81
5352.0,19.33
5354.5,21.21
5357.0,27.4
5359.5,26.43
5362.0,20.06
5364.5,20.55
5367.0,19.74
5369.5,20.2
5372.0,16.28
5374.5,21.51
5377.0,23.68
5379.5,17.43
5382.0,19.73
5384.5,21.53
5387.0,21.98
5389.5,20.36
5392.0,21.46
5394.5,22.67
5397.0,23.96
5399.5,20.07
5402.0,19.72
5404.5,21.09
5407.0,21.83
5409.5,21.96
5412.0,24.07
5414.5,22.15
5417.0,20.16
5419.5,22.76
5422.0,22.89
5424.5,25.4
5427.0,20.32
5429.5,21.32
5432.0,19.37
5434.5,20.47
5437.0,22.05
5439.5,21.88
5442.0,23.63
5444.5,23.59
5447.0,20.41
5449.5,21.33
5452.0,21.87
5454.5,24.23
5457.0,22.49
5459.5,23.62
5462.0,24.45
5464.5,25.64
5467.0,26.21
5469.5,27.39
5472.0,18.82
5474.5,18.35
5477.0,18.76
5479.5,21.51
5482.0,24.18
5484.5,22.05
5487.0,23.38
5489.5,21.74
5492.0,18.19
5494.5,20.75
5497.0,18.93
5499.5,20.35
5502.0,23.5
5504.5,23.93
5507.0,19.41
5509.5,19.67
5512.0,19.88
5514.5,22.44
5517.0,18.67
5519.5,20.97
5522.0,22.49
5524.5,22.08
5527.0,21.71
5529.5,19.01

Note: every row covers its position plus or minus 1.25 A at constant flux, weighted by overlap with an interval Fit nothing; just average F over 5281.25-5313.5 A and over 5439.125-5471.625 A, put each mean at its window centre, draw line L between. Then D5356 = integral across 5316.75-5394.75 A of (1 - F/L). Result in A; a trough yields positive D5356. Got 5.9 A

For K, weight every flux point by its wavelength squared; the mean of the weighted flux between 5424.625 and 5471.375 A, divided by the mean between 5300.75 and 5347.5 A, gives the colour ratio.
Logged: 1.09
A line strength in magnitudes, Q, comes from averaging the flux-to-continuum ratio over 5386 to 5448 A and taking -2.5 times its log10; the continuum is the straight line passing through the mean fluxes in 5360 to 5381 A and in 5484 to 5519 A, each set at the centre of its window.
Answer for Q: -0.072 mag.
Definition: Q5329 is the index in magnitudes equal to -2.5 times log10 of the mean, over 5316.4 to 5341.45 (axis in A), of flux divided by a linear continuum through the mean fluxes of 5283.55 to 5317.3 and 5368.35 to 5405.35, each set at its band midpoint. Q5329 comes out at 0.042 mag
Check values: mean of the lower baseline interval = 22.8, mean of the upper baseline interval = 20.8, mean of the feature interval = 21.3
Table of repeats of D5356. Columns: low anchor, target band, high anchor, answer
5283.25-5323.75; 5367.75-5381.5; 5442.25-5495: 1.64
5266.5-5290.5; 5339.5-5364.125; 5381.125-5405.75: -1.38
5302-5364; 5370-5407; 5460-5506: 2.16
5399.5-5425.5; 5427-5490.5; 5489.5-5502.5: -3.73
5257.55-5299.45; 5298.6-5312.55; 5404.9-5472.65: -0.62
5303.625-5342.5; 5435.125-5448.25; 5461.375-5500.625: -0.18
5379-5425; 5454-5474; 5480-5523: -2.35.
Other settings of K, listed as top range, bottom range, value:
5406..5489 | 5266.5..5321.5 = 1.09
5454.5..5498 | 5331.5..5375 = 1.09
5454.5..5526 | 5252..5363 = 1.07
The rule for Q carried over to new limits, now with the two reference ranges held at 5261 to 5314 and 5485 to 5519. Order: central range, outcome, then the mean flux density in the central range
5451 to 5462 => -0.11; 23.2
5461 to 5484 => -0.09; 22.8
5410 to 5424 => -0.07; 22.5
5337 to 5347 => -0.04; 22.1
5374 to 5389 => 0.01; 20.9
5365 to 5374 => 0.11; 19.1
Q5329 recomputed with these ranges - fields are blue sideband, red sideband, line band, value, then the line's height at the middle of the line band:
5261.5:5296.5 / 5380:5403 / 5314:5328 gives -0.061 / 21.1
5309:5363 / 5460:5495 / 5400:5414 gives 0.027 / 22.2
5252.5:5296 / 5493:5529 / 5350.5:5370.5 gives -0.028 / 21.3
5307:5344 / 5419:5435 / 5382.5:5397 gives 0.006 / 21.8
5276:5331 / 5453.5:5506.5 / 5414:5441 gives 0.027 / 22.3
